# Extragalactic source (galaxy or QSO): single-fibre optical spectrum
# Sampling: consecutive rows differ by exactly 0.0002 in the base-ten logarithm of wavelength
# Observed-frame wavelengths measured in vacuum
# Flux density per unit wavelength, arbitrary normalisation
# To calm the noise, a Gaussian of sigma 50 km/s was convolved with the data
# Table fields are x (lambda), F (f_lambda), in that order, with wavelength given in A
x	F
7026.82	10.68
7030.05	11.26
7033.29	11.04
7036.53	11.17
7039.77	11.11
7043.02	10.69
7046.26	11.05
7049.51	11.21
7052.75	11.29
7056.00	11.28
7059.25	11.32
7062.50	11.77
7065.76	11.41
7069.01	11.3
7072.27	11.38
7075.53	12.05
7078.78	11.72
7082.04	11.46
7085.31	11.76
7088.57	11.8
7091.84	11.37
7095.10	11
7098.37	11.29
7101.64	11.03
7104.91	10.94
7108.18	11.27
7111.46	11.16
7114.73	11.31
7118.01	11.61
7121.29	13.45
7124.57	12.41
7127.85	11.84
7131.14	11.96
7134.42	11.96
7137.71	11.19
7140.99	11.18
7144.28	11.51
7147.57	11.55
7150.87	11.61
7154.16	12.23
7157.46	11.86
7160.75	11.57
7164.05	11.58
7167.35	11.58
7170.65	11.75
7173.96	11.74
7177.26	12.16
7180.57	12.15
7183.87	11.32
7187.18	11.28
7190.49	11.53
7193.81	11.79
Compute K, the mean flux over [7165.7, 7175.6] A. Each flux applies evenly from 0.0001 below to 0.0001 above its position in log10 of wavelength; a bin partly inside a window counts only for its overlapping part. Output 11.7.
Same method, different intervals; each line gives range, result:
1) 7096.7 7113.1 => 11.1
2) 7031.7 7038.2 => 11.1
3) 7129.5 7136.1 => 12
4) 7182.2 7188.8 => 11.3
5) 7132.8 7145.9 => 11.5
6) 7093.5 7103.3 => 11.1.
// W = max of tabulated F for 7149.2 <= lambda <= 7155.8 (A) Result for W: 12.23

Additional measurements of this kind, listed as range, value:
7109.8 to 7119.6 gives 11.61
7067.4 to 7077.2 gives 12.05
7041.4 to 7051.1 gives 11.21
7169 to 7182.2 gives 12.16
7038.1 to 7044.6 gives 11.11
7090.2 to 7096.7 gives 11.37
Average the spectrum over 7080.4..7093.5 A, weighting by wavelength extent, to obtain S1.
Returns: 11.6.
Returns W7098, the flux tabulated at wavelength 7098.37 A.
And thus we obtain 11.29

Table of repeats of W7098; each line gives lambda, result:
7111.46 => 11.16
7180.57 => 12.15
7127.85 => 11.84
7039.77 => 11.11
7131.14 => 11.96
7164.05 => 11.58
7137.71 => 11.19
